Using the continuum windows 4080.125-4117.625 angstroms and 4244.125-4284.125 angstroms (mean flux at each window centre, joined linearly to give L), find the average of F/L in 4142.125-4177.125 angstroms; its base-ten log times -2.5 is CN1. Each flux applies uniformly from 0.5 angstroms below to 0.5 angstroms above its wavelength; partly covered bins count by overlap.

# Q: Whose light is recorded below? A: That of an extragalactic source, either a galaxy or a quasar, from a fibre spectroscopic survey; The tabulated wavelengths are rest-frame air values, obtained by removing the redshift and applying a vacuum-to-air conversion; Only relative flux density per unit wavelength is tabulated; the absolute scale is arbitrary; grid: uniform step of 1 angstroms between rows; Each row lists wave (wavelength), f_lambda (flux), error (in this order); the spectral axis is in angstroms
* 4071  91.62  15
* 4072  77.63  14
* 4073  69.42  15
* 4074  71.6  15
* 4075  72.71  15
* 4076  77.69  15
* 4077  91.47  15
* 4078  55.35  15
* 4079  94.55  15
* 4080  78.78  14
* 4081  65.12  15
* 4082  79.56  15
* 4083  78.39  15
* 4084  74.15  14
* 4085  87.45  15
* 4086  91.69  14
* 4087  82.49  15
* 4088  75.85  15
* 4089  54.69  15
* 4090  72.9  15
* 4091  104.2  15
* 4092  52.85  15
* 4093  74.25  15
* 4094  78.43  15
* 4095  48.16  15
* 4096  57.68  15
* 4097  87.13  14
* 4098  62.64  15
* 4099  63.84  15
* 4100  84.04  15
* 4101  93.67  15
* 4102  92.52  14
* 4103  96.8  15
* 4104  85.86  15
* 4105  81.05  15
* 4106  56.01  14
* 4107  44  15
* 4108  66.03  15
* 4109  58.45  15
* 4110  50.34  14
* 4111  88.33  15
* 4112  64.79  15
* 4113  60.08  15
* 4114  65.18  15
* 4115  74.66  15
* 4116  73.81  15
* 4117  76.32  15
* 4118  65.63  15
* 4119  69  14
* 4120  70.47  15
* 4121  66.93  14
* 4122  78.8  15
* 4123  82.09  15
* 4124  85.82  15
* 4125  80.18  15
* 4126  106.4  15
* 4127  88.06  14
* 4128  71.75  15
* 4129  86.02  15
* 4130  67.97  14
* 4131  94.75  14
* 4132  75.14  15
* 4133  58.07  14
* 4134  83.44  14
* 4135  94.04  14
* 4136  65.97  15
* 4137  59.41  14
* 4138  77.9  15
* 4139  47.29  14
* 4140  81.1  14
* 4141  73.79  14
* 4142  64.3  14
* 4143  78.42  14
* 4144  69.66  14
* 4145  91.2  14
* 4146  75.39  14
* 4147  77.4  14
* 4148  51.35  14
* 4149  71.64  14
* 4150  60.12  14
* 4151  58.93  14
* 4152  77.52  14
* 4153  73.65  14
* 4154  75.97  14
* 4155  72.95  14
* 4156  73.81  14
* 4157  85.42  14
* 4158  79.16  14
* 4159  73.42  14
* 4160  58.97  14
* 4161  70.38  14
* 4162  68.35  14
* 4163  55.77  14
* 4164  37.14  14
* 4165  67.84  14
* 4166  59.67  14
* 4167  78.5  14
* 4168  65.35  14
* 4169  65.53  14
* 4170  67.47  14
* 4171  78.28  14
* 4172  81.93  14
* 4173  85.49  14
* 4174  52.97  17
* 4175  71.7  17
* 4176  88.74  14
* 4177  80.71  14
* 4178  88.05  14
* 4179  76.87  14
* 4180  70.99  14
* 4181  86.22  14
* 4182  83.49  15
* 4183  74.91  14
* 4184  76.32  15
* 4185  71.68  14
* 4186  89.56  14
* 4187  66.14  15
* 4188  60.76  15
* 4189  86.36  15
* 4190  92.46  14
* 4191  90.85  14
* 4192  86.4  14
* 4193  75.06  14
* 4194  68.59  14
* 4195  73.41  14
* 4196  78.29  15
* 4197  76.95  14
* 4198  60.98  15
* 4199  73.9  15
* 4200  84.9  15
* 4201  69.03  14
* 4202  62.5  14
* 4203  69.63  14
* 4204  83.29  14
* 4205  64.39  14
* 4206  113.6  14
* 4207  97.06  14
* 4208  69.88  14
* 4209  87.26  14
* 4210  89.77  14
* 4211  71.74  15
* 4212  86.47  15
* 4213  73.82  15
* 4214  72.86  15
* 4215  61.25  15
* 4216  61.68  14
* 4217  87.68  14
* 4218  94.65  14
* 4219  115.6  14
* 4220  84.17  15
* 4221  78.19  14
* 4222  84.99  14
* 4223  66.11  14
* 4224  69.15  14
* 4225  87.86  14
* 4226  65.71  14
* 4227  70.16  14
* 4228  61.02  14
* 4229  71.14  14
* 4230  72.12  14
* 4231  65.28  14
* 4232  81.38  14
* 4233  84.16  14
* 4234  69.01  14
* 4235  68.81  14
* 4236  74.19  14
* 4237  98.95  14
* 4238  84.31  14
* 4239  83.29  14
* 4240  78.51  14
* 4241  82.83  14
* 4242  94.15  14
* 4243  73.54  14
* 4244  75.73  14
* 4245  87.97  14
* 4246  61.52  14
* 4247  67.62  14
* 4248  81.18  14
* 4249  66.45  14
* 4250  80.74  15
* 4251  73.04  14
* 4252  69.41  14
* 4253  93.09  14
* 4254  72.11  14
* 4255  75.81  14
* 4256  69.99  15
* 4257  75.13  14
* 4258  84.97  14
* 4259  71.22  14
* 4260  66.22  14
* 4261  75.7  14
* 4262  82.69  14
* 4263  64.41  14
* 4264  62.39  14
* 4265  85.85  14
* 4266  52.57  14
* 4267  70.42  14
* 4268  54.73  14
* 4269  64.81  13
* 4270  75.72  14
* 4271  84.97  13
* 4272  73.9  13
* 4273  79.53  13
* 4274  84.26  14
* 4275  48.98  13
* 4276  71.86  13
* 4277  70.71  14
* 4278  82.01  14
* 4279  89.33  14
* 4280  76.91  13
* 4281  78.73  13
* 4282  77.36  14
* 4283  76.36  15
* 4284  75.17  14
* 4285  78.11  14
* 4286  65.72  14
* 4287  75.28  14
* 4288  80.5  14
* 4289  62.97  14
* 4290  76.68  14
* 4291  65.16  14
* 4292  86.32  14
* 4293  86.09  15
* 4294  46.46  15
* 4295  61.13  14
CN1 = 0.04 mag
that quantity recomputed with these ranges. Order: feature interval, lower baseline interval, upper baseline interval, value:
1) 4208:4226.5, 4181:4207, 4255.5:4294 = -0.04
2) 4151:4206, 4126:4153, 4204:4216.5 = 0.04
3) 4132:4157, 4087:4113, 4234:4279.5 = 0.01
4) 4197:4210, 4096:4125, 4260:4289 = -0.08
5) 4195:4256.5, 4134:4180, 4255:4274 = -0.08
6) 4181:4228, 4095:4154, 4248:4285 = -0.07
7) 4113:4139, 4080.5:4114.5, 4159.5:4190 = -0.04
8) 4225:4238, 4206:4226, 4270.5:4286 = 0.08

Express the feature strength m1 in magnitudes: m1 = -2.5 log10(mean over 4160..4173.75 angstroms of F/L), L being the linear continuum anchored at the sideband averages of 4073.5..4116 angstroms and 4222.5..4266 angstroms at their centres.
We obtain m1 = 0.11 mag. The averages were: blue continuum 73.7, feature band 67.2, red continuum 75.2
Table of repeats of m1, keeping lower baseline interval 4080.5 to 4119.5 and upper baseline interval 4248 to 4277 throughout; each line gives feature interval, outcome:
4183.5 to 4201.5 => -0.06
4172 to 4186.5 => -0.08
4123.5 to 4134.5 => -0.12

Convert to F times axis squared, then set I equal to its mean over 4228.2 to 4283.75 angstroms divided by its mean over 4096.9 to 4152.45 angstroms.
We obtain 1.09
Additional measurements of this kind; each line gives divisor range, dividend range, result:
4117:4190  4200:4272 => 1.08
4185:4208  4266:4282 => 0.97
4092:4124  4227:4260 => 1.14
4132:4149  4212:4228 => 1.13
